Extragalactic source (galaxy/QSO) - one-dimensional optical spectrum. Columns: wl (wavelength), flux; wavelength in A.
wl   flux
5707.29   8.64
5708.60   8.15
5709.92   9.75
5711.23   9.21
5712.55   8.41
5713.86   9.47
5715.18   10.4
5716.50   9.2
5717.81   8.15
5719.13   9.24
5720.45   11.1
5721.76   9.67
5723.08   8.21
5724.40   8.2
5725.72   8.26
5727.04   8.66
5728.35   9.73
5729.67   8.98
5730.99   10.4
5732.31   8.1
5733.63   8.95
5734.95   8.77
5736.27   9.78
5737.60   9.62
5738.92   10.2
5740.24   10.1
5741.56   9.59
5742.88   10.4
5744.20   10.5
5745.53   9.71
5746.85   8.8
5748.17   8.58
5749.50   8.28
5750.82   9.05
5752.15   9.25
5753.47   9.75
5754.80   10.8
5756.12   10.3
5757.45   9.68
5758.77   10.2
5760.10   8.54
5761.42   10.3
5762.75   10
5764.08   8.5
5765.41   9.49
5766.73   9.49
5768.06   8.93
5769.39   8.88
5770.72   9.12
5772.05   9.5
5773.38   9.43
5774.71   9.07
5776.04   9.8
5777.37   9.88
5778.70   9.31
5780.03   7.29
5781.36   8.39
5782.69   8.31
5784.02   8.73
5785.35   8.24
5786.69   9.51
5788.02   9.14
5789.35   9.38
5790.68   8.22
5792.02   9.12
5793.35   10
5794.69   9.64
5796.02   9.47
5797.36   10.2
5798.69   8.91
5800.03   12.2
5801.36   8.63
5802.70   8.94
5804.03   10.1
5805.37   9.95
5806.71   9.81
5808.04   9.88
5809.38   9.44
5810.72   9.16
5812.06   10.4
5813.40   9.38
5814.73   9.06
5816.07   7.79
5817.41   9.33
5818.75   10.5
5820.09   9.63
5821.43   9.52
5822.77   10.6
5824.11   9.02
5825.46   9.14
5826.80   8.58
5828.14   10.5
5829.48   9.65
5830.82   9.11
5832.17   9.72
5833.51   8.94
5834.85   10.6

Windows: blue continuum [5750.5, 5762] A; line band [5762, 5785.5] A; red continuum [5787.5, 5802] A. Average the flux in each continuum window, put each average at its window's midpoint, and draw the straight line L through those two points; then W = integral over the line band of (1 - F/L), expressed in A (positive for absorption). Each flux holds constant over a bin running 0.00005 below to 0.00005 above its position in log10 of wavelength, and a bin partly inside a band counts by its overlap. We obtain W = 1.54 A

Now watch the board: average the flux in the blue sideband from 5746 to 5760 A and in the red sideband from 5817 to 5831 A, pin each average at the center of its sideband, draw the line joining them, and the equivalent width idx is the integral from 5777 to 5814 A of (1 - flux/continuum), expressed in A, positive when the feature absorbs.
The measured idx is 0.8 A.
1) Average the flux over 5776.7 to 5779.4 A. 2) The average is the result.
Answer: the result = 9.57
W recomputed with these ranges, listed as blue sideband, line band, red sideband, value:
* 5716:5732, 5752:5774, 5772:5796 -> -1.12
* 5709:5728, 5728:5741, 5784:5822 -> -0.37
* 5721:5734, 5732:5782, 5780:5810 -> -1.54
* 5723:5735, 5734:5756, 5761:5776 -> -1.29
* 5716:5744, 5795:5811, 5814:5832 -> -0.56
